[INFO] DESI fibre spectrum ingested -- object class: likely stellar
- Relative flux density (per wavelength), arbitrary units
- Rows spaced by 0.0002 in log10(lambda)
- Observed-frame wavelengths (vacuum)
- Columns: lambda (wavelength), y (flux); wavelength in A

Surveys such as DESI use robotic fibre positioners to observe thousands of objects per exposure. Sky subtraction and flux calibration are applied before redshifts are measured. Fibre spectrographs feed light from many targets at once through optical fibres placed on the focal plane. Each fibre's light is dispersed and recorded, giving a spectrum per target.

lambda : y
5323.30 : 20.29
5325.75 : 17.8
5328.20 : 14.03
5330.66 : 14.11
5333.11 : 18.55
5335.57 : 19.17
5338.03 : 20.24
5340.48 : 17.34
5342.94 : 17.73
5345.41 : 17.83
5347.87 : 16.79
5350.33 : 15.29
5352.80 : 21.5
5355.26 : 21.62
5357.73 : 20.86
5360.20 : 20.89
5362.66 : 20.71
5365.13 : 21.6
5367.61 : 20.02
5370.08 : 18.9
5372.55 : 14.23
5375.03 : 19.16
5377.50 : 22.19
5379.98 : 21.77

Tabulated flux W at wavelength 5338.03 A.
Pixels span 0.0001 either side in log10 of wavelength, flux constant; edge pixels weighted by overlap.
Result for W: 20.24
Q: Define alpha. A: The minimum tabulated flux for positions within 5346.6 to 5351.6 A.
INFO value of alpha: 15.29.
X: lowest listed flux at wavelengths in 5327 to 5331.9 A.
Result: 14.03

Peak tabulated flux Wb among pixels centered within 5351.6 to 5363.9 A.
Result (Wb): 21.62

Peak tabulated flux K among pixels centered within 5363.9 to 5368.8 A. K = 21.6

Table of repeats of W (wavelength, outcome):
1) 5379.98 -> 21.77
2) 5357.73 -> 20.86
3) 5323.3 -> 20.29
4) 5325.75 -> 17.8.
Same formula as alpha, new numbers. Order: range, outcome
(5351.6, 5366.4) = 20.71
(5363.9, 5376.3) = 14.23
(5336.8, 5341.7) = 17.34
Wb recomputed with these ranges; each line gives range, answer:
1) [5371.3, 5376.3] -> 19.16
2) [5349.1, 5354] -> 21.5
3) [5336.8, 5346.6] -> 20.24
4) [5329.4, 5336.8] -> 19.17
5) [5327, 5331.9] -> 14.11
